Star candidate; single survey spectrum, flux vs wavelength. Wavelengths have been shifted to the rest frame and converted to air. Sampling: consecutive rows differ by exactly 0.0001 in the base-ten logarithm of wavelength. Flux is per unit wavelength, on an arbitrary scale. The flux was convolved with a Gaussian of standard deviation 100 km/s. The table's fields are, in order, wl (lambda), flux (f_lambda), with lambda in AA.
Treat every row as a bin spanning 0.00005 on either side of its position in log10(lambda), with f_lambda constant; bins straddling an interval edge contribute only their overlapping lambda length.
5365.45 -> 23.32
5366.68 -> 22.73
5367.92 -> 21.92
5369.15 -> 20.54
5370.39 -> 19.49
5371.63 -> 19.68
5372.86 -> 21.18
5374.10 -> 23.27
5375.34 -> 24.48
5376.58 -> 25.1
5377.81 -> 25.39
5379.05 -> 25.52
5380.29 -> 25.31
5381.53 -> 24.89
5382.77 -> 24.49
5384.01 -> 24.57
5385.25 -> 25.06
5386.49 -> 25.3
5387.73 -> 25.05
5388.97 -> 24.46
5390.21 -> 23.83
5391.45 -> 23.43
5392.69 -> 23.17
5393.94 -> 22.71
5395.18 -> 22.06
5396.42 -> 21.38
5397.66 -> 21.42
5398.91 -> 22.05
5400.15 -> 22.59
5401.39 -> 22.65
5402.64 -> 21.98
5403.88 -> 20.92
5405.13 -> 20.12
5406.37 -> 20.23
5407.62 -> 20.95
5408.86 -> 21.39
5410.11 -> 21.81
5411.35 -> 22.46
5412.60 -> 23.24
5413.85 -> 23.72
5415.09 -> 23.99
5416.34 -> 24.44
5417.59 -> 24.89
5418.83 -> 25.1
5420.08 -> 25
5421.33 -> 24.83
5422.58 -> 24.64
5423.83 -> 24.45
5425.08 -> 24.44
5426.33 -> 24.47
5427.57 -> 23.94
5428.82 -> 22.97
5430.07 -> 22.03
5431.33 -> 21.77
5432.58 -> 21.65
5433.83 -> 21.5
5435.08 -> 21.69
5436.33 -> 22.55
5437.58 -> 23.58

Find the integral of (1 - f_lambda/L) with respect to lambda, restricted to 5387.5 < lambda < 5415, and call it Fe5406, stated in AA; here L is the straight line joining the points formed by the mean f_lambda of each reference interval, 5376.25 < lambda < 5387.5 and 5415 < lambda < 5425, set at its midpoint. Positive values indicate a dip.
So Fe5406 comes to 2.8 AA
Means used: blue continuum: 25.1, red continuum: 24.7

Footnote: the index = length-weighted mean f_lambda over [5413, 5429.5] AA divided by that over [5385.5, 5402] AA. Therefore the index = 1.1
